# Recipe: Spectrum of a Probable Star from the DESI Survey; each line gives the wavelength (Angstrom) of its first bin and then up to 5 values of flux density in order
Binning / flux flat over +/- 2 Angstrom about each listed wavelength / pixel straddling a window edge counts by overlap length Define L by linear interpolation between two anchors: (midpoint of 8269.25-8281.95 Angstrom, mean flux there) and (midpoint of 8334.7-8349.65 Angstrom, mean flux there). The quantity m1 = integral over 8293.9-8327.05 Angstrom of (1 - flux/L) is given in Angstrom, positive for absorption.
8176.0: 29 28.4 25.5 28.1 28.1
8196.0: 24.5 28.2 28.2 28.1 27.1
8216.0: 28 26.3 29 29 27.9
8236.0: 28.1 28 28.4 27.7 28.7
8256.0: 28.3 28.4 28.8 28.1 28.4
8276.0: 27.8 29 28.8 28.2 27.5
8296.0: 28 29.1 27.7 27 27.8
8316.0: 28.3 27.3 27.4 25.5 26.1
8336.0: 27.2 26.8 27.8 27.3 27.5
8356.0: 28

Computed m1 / 0.1 Angstrom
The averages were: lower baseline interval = 28.4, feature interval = 27.8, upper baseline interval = 27.3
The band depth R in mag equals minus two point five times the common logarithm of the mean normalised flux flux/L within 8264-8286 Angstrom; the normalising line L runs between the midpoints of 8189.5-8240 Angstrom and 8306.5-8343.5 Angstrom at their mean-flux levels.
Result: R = -0.04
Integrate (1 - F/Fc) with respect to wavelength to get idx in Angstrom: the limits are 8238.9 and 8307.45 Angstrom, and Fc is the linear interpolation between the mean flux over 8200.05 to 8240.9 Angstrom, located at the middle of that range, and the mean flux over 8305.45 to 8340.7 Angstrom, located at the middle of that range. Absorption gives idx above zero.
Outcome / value -1.9 Angstrom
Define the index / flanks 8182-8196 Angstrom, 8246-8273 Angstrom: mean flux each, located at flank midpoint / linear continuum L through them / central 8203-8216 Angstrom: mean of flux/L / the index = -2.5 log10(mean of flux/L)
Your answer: -0.02 mag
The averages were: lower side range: 26.8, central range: 27.8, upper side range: 28.3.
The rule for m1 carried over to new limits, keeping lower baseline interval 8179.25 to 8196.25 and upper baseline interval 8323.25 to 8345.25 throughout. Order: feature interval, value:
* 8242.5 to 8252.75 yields -0.49 Angstrom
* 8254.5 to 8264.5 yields -0.58 Angstrom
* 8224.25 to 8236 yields -0.66 Angstrom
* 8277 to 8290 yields -0.85 Angstrom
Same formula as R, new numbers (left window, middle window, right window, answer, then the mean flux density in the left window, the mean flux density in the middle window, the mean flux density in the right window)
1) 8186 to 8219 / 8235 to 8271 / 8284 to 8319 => -0.021 mag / 27.5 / 28.3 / 28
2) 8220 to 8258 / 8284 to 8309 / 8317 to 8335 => -0.031 mag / 28.2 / 28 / 26.7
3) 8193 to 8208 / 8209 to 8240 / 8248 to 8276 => -0.011 mag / 27.2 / 27.9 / 28.3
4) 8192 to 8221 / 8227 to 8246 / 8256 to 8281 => -0.016 mag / 27.3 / 28.2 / 28.4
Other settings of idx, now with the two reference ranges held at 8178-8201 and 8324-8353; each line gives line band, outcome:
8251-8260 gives -0.48 Angstrom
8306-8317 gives -0.29 Angstrom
